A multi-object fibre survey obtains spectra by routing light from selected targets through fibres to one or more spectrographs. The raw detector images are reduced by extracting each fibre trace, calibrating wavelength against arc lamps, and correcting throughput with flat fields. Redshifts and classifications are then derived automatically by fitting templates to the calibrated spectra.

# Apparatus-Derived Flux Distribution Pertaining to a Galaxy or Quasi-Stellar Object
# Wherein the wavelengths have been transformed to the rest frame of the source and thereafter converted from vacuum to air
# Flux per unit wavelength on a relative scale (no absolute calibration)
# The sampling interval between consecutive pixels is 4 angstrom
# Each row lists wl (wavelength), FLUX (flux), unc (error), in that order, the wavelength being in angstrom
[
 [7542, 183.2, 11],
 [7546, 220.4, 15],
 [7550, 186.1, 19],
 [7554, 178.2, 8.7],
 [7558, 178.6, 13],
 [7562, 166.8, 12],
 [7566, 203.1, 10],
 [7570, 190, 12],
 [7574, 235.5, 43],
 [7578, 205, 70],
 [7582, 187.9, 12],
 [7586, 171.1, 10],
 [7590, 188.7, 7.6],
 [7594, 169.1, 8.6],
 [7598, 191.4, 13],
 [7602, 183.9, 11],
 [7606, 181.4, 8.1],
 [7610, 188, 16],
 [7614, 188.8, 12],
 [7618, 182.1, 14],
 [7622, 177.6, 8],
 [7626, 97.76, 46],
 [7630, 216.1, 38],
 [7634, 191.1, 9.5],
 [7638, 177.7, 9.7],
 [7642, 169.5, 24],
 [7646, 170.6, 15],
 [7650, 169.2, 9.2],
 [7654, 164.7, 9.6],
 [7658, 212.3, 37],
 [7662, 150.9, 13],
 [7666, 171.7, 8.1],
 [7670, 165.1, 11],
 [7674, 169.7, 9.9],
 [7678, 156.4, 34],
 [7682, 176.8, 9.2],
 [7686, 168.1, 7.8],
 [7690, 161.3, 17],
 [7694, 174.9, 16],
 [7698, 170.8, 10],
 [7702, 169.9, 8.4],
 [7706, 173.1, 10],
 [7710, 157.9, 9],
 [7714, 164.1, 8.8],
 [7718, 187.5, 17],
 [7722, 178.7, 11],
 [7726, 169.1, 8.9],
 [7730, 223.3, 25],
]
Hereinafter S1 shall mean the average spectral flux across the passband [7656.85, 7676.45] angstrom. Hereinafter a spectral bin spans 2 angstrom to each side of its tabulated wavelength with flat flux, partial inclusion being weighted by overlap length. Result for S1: 172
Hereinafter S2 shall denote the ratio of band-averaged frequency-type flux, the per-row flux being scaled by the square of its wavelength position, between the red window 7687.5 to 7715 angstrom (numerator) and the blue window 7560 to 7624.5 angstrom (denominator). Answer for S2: 0.92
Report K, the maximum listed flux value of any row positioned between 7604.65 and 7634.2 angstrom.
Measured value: 216.1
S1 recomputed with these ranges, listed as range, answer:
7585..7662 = 178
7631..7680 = 173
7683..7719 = 169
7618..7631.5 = 165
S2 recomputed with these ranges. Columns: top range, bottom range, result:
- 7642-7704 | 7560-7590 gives 0.90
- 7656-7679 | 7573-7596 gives 0.92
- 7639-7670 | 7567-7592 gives 0.89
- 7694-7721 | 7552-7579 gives 0.92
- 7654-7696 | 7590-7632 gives 0.97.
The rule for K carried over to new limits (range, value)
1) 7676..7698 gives 176.8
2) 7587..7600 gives 191.4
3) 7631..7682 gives 212.3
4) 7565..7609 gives 235.5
